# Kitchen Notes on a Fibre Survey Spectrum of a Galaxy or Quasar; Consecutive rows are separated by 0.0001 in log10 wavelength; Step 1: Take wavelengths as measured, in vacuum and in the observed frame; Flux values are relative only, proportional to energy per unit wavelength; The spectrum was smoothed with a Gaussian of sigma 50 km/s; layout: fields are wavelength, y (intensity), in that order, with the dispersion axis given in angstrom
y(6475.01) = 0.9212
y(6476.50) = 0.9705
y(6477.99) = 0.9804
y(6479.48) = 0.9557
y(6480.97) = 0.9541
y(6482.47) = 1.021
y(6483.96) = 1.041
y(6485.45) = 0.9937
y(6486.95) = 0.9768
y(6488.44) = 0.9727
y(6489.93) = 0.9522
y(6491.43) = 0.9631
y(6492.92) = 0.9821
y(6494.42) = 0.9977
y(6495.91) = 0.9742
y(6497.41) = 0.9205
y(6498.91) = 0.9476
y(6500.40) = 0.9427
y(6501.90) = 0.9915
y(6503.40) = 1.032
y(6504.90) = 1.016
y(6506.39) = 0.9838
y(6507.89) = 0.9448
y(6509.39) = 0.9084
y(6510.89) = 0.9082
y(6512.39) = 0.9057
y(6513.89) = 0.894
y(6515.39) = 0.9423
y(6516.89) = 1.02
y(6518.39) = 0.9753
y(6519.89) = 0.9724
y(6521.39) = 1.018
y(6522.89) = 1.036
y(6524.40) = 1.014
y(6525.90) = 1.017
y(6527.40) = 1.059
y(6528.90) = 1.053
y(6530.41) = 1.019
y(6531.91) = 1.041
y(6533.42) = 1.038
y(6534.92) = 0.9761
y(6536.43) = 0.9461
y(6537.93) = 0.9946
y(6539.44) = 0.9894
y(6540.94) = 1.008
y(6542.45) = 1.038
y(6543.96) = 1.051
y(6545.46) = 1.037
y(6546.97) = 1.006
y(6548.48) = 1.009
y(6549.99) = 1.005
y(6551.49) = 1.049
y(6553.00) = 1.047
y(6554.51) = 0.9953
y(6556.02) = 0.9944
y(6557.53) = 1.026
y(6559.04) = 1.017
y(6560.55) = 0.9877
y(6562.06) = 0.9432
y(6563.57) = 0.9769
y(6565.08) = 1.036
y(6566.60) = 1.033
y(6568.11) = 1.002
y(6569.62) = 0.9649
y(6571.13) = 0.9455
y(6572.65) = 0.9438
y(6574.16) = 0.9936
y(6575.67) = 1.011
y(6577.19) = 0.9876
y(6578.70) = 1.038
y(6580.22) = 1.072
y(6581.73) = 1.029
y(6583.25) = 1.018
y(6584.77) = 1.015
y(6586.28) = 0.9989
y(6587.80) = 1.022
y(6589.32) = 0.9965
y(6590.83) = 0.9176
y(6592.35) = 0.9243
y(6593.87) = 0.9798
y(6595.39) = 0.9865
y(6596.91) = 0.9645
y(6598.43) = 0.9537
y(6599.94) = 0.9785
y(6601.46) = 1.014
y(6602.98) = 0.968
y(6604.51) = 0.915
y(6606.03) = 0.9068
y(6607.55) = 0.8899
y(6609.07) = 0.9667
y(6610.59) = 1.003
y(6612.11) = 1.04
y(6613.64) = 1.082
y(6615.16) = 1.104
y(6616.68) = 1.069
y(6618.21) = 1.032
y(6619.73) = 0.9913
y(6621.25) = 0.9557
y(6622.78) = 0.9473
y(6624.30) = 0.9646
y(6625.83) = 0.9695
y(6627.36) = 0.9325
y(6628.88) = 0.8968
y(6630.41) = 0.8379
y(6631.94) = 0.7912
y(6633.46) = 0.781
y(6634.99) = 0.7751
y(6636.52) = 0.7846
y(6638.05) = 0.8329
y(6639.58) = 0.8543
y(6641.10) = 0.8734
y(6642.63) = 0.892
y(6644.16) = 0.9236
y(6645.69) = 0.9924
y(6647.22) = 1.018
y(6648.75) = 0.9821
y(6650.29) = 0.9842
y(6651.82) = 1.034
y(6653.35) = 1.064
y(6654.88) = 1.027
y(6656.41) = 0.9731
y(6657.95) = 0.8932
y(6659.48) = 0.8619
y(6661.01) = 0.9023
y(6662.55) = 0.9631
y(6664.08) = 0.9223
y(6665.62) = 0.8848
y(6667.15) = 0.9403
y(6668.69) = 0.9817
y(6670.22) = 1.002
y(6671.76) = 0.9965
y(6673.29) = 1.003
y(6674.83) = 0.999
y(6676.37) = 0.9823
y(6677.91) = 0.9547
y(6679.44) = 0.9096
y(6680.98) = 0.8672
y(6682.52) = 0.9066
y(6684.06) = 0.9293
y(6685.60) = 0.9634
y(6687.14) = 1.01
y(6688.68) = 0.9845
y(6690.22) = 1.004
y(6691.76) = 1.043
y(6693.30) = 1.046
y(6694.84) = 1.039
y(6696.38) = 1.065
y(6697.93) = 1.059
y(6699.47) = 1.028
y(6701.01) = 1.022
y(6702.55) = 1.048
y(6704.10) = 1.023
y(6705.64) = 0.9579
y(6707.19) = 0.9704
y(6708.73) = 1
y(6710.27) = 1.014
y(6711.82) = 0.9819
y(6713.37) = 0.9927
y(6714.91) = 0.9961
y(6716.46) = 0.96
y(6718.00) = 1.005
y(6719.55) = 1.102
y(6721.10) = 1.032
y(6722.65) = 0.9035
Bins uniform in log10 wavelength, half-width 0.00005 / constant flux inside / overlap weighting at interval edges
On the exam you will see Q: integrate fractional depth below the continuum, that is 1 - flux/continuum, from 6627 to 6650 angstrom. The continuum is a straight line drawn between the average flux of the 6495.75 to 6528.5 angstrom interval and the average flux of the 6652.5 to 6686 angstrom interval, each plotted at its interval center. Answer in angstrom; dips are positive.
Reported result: 1.8 angstrom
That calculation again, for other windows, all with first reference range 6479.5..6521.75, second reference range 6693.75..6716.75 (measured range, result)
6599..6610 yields 0.46 angstrom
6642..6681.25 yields 1.63 angstrom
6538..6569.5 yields -1.00 angstrom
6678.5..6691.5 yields 0.74 angstrom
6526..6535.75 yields -0.54 angstrom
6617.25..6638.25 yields 2.11 angstrom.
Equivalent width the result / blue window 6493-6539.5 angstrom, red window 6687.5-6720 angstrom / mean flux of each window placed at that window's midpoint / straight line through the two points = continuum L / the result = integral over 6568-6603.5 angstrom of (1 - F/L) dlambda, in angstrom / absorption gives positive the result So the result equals 0.2 angstrom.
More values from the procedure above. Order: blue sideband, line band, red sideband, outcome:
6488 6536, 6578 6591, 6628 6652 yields -1.2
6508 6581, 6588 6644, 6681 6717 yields 3.4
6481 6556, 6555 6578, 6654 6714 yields -0.1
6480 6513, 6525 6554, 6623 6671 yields -2.0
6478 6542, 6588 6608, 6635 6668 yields -0.1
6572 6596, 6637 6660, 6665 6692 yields 0.7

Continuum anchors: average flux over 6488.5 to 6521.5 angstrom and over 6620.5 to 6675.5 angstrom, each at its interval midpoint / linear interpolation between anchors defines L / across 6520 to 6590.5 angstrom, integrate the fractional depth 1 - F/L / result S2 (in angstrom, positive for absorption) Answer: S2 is -4.40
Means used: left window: 0.962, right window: 0.929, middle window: 1.01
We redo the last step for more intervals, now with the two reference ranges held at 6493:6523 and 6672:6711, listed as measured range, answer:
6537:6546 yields -0.44 angstrom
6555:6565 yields -0.21 angstrom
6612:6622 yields -0.58 angstrom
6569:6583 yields -0.34 angstrom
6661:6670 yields 0.46 angstrom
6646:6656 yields -0.29 angstrom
